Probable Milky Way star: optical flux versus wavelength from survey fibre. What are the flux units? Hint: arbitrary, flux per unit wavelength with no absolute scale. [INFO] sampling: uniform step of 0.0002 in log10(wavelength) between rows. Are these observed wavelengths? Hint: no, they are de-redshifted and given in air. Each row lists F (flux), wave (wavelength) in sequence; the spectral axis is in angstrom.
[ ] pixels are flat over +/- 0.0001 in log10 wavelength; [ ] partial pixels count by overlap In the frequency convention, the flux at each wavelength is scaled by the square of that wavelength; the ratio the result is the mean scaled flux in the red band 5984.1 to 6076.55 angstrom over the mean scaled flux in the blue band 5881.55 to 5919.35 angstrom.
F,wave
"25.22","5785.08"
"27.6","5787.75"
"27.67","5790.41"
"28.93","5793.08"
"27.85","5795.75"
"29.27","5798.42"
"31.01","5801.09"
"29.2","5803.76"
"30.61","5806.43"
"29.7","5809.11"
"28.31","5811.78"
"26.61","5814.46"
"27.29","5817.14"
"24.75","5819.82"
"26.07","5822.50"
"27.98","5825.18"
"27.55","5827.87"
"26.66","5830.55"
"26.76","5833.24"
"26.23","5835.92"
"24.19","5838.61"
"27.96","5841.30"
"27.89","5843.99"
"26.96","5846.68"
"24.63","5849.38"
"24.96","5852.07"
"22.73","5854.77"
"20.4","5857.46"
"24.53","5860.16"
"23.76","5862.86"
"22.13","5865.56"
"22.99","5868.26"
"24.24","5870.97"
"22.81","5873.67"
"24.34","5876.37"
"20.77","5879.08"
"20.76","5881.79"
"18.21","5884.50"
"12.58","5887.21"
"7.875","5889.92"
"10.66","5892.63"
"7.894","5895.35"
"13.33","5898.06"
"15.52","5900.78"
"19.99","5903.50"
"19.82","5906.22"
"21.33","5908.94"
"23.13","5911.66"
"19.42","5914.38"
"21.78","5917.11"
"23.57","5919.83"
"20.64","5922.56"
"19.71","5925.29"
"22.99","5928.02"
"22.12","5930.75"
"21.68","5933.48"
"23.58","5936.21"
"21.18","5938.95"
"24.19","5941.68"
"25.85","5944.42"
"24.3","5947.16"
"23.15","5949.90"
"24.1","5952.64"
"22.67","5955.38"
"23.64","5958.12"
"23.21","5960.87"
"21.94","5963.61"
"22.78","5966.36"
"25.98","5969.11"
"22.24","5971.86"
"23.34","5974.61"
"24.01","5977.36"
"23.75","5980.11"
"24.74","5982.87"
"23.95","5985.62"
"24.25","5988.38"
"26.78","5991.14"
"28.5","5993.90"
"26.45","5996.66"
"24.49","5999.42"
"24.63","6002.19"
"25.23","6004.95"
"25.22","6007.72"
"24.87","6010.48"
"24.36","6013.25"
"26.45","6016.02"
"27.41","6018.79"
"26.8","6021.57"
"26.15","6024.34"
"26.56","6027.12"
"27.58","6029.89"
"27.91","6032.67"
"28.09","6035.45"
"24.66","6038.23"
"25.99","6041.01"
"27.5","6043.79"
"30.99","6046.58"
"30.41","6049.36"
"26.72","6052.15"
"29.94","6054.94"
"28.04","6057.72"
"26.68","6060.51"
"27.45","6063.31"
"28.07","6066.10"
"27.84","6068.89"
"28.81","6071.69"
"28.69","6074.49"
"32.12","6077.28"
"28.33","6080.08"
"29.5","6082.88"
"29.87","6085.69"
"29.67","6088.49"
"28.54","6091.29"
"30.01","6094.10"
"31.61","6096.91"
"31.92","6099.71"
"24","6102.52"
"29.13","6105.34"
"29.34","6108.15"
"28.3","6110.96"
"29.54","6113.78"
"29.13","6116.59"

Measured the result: 1.7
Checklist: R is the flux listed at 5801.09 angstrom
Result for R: 31.01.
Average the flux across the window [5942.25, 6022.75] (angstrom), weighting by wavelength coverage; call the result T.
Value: 24.6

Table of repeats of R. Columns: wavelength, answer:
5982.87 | 24.74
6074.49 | 28.69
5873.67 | 22.81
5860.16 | 24.53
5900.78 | 15.52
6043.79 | 27.5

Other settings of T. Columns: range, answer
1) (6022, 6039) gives 26.9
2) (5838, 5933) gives 20.7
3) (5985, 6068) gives 26.8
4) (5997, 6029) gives 25.7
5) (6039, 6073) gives 28.1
